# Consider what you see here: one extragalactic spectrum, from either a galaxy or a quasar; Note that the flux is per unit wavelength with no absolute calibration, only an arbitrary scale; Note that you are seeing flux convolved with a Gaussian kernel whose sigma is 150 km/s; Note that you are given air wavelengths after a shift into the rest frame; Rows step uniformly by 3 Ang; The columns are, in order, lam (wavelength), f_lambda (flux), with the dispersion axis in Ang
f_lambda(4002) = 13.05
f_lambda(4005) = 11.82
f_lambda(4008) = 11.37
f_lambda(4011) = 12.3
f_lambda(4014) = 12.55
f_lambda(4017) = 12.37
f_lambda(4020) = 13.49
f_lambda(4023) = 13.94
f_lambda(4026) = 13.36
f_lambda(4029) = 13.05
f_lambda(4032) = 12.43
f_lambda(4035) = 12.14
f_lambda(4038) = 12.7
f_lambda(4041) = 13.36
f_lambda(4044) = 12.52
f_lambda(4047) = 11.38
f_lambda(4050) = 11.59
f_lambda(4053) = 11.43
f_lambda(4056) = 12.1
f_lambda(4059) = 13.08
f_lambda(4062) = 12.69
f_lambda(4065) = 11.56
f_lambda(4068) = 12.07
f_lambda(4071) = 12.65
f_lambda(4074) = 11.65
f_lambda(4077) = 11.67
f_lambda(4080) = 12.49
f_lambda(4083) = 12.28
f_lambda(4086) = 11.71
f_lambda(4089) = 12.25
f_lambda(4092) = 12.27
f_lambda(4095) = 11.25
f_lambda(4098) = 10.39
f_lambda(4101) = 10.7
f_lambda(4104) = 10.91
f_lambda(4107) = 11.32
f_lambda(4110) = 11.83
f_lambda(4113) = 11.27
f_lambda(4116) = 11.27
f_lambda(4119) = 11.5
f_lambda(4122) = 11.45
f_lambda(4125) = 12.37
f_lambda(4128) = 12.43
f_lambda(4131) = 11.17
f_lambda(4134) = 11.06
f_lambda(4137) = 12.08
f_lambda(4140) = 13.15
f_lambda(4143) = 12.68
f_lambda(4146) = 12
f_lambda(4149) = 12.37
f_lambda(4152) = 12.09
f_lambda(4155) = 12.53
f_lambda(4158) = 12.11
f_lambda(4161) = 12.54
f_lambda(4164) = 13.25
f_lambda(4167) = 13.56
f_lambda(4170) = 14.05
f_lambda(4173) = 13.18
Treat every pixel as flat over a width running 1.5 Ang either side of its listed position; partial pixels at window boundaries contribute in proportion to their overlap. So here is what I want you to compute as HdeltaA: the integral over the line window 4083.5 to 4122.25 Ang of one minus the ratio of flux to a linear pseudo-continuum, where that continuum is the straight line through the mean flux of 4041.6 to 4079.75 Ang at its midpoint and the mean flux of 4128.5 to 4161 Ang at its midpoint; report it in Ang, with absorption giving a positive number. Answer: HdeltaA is 2.2 Ang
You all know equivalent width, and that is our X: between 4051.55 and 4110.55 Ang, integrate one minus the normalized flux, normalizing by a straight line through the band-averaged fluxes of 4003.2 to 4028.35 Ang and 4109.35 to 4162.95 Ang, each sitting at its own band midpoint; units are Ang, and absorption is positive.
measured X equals 2.4 Ang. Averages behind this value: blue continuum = 12.7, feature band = 11.8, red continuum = 12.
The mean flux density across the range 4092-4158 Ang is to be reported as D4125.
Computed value 11.7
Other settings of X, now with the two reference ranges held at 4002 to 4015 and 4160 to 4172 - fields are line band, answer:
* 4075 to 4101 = 2.1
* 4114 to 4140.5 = 2.6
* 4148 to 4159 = 0.8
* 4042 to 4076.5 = 1.2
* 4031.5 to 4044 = -0.3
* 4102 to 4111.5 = 1.2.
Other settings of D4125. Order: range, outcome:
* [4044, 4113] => 11.8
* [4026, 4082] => 12.3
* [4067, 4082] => 12.1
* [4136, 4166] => 12.5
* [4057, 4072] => 12.4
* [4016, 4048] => 12.8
